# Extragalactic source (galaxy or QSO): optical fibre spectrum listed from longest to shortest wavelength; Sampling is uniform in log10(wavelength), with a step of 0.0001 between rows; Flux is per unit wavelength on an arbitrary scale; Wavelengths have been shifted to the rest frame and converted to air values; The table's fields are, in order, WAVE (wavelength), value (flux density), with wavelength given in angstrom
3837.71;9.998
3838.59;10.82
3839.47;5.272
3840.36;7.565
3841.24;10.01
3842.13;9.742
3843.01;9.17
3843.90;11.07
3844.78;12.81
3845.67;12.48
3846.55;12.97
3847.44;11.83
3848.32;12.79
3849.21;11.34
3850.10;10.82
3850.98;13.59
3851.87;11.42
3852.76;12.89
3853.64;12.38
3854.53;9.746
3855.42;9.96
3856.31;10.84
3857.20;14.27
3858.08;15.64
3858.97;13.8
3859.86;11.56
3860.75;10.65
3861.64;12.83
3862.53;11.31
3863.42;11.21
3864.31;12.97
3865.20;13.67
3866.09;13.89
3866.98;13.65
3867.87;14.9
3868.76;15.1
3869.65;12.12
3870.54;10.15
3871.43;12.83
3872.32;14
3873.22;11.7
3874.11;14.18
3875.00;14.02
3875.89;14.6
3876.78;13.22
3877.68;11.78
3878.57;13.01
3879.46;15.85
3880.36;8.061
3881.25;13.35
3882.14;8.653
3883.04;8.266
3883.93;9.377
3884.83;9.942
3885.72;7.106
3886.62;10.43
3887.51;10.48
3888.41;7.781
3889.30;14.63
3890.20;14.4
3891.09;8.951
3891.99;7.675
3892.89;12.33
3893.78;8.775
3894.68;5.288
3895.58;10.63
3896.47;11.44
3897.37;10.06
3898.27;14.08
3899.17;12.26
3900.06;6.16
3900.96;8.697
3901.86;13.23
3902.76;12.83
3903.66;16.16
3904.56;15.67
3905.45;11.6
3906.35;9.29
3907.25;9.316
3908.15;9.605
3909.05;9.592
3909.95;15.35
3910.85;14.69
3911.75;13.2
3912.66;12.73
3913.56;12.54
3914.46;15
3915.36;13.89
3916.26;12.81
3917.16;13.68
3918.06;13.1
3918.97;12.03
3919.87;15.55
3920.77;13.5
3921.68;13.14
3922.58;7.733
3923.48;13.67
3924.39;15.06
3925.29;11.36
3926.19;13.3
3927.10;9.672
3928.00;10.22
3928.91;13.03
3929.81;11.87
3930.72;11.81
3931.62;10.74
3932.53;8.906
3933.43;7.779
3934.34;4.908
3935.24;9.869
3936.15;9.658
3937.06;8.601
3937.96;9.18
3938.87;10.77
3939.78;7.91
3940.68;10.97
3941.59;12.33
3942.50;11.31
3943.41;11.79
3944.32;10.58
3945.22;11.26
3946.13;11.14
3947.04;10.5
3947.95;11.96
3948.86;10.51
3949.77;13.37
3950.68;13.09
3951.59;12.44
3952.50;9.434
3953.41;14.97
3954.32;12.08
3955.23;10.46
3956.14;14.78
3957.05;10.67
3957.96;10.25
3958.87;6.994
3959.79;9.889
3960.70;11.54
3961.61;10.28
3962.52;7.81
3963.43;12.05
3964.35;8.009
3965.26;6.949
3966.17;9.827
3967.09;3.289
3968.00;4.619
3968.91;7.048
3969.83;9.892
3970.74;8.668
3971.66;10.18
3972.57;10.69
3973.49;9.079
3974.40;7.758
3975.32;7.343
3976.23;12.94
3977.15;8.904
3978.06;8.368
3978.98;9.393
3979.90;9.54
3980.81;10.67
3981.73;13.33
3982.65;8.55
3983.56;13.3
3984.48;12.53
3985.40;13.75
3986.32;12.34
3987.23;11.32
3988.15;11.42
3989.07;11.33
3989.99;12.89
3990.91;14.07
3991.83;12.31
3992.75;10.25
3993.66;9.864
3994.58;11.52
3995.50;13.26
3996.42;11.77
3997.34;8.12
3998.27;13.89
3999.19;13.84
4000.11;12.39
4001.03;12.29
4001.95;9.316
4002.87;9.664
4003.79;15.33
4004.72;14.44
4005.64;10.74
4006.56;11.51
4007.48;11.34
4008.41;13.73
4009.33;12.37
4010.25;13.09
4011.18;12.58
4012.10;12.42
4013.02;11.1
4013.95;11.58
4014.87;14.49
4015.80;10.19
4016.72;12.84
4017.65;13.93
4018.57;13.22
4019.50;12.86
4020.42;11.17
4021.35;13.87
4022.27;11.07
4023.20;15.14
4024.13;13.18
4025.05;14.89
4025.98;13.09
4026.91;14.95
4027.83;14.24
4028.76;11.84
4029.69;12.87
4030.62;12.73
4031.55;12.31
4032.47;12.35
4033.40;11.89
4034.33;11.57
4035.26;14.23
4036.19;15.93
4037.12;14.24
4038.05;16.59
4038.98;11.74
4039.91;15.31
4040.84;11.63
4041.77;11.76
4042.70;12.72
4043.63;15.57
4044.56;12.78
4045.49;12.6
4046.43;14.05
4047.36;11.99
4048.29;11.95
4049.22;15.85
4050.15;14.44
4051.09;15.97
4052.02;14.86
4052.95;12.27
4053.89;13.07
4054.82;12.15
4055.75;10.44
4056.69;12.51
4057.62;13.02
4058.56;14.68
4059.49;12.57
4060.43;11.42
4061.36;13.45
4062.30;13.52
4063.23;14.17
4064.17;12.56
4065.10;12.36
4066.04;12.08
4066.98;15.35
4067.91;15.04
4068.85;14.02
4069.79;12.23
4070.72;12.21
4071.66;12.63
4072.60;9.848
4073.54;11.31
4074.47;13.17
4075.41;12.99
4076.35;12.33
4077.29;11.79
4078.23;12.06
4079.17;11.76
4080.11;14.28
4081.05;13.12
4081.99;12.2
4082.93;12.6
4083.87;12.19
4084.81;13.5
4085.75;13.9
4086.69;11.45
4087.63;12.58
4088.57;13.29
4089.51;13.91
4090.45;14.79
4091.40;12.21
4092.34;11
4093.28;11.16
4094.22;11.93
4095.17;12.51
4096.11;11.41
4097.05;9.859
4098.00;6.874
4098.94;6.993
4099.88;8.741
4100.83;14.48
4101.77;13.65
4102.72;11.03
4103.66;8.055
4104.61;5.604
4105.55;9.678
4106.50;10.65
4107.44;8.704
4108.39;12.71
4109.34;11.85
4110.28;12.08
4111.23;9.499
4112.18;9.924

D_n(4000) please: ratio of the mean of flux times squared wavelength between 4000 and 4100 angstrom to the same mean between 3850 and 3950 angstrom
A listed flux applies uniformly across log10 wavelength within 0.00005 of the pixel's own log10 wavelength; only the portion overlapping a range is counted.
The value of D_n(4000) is 1.18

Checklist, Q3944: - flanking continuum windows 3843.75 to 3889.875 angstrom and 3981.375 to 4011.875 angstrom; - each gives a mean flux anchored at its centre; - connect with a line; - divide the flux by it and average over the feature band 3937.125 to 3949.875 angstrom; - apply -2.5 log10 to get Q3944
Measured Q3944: 0.12 mag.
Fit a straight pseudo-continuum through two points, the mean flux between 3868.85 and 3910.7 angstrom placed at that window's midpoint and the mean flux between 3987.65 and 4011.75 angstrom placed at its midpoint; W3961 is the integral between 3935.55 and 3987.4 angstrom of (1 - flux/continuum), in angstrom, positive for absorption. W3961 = 6.6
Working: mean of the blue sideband 11.3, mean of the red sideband 12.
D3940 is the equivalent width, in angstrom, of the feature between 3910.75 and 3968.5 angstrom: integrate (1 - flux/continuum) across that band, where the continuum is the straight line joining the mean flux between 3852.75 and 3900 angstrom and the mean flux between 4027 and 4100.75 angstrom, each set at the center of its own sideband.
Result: 4.9 angstrom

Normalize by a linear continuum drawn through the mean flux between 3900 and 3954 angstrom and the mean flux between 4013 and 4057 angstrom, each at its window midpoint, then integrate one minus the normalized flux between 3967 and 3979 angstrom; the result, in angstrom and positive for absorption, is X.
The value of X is 3.6 angstrom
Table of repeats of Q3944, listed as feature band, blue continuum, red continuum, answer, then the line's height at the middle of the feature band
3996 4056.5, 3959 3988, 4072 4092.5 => -0.17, 11.1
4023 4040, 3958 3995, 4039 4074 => -0.12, 12.1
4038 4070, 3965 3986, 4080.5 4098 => -0.17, 11.4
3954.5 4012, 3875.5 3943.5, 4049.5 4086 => 0.12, 12.1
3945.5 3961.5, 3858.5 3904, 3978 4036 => 0.06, 12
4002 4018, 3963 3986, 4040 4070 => -0.11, 11.1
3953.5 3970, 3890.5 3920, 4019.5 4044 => 0.31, 12.4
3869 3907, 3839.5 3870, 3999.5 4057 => 0.08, 12.2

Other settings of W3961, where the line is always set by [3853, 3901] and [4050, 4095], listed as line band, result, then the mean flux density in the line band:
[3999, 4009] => 0.2 angstrom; 12.2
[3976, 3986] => 1.0 angstrom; 11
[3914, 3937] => 0.5 angstrom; 11.6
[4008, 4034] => -0.7 angstrom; 12.9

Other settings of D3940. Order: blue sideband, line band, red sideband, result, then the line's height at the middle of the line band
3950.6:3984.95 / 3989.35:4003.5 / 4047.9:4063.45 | -0.94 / 11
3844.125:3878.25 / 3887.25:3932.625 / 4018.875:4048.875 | 3.59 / 12.8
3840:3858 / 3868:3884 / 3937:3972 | -1.70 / 11.2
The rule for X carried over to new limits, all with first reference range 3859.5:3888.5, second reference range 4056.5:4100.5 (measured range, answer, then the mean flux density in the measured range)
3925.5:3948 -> 3.1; 10.4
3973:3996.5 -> 2.1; 11.1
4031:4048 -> -1.4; 13.3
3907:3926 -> -1.2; 12.8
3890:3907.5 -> 1.6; 10.9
